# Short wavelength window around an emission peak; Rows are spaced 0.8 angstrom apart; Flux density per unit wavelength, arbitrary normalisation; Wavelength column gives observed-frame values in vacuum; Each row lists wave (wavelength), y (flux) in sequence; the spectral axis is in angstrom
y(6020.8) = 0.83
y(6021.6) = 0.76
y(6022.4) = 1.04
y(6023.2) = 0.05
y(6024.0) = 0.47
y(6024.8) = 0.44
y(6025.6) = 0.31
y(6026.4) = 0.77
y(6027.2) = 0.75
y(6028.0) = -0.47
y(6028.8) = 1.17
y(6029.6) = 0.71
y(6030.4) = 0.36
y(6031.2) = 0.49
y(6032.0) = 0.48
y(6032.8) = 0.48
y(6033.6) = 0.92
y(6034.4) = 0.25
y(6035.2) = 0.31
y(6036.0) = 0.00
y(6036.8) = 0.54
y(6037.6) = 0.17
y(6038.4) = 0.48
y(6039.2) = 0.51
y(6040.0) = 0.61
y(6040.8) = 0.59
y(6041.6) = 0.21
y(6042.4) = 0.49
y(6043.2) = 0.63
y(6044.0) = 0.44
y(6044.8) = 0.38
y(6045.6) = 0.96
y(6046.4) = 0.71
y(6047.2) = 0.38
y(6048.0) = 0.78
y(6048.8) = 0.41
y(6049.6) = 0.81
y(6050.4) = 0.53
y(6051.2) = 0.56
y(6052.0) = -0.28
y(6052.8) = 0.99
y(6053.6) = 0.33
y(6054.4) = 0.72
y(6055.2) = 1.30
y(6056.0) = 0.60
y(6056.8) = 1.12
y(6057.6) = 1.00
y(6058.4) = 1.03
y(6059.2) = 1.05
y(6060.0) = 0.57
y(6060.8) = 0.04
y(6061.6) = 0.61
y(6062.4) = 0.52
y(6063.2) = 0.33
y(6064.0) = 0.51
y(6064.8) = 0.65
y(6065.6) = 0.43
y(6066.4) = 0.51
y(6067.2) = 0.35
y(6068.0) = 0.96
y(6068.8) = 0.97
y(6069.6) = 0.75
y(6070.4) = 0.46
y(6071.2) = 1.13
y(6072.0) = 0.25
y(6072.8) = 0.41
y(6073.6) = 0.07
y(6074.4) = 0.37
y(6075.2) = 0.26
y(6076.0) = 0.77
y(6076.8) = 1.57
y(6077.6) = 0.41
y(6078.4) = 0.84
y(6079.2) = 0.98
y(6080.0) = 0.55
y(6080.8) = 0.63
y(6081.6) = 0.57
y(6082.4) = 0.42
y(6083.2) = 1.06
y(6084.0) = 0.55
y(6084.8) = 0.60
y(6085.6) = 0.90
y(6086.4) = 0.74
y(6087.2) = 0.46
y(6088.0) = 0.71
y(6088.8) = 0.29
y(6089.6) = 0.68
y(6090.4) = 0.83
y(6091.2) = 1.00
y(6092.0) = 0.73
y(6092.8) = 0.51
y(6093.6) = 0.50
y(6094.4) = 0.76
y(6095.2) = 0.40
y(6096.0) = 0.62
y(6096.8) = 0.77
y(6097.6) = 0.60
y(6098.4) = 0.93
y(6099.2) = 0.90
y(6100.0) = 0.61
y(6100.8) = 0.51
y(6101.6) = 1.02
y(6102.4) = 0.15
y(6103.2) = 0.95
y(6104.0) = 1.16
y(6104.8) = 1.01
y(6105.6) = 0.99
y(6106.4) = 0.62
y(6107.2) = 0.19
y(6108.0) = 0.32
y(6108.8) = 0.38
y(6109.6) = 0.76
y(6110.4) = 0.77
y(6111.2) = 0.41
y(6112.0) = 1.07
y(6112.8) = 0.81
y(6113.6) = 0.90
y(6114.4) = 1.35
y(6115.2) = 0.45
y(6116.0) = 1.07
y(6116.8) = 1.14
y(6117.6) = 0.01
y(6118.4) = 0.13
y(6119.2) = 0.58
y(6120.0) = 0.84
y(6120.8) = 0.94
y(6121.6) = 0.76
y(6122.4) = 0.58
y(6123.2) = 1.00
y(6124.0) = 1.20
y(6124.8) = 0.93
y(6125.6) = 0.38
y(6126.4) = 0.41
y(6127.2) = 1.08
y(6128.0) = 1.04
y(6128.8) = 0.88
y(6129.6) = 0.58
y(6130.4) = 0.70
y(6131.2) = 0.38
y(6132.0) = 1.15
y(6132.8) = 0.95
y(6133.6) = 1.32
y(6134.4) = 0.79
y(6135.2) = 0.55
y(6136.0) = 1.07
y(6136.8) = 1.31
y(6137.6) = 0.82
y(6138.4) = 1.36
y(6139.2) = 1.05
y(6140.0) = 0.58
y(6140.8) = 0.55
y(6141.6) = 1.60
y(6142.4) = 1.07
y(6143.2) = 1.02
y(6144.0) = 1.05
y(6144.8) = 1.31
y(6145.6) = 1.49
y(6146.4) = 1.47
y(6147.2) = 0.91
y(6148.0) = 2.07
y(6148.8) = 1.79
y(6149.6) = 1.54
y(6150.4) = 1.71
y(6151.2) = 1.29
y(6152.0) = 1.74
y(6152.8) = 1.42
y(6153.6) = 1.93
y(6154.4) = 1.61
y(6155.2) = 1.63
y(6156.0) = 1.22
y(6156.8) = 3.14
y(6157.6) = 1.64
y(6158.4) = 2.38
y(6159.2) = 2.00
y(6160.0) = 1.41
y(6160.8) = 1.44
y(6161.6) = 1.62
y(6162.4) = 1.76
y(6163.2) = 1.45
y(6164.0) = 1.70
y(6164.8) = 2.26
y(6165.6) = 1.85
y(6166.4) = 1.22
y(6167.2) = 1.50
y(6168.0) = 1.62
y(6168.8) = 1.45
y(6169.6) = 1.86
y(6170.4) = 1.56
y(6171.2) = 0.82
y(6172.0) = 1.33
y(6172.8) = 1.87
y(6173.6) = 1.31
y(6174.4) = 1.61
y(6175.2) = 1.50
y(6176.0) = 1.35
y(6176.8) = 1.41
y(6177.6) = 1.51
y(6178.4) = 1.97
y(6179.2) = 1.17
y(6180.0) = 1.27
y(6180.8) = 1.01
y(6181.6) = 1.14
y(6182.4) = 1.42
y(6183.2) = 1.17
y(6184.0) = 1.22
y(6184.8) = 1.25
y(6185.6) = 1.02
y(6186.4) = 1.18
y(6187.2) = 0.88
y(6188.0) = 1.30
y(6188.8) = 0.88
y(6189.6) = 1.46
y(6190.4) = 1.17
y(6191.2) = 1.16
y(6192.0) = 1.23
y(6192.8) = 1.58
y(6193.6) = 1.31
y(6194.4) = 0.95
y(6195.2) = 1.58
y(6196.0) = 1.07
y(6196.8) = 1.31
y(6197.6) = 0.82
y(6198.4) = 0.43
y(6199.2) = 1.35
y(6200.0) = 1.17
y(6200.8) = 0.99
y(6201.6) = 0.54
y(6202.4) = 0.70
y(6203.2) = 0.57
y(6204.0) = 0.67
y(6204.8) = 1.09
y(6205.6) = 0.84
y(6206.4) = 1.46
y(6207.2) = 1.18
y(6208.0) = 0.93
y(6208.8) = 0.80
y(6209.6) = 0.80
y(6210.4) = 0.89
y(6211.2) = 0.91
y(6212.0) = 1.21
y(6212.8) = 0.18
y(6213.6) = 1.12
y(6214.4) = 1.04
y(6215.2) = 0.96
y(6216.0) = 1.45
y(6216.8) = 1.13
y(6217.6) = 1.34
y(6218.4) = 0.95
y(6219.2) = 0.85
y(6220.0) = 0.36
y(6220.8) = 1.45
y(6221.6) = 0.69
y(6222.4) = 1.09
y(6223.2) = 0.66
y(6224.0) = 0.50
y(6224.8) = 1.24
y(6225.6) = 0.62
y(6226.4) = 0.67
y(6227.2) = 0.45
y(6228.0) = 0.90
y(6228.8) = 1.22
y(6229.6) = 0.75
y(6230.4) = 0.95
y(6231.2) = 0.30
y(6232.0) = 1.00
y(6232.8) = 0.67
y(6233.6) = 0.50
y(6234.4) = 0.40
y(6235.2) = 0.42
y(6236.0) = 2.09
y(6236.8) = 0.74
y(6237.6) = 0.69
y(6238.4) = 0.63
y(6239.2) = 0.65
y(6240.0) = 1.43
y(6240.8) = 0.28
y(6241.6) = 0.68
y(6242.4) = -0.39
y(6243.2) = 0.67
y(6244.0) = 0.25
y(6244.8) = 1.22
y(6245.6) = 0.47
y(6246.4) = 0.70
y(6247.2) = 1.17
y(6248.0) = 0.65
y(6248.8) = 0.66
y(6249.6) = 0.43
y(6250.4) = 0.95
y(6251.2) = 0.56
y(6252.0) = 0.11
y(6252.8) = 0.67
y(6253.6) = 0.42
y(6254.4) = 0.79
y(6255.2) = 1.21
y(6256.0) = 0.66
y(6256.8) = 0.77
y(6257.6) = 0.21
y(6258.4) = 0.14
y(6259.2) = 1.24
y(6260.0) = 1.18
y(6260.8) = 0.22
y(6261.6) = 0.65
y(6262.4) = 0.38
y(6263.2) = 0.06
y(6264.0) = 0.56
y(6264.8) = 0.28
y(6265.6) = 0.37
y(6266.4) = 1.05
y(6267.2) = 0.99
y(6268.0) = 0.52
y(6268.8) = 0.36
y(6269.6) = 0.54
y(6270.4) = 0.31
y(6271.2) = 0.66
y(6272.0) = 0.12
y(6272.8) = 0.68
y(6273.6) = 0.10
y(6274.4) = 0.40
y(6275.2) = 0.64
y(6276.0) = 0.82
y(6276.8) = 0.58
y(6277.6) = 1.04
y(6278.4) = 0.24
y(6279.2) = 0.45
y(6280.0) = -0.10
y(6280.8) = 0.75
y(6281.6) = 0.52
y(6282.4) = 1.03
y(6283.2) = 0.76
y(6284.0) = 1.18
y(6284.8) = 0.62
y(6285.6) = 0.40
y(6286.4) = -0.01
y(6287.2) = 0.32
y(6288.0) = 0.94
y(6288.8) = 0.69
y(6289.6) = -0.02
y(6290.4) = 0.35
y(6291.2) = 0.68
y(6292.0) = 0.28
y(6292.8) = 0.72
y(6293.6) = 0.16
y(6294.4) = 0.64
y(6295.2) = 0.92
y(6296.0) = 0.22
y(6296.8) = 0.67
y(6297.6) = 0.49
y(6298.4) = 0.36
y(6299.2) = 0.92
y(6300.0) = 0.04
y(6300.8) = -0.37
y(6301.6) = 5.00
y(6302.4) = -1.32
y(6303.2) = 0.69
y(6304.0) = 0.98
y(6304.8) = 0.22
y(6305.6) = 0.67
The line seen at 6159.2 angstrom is C IV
